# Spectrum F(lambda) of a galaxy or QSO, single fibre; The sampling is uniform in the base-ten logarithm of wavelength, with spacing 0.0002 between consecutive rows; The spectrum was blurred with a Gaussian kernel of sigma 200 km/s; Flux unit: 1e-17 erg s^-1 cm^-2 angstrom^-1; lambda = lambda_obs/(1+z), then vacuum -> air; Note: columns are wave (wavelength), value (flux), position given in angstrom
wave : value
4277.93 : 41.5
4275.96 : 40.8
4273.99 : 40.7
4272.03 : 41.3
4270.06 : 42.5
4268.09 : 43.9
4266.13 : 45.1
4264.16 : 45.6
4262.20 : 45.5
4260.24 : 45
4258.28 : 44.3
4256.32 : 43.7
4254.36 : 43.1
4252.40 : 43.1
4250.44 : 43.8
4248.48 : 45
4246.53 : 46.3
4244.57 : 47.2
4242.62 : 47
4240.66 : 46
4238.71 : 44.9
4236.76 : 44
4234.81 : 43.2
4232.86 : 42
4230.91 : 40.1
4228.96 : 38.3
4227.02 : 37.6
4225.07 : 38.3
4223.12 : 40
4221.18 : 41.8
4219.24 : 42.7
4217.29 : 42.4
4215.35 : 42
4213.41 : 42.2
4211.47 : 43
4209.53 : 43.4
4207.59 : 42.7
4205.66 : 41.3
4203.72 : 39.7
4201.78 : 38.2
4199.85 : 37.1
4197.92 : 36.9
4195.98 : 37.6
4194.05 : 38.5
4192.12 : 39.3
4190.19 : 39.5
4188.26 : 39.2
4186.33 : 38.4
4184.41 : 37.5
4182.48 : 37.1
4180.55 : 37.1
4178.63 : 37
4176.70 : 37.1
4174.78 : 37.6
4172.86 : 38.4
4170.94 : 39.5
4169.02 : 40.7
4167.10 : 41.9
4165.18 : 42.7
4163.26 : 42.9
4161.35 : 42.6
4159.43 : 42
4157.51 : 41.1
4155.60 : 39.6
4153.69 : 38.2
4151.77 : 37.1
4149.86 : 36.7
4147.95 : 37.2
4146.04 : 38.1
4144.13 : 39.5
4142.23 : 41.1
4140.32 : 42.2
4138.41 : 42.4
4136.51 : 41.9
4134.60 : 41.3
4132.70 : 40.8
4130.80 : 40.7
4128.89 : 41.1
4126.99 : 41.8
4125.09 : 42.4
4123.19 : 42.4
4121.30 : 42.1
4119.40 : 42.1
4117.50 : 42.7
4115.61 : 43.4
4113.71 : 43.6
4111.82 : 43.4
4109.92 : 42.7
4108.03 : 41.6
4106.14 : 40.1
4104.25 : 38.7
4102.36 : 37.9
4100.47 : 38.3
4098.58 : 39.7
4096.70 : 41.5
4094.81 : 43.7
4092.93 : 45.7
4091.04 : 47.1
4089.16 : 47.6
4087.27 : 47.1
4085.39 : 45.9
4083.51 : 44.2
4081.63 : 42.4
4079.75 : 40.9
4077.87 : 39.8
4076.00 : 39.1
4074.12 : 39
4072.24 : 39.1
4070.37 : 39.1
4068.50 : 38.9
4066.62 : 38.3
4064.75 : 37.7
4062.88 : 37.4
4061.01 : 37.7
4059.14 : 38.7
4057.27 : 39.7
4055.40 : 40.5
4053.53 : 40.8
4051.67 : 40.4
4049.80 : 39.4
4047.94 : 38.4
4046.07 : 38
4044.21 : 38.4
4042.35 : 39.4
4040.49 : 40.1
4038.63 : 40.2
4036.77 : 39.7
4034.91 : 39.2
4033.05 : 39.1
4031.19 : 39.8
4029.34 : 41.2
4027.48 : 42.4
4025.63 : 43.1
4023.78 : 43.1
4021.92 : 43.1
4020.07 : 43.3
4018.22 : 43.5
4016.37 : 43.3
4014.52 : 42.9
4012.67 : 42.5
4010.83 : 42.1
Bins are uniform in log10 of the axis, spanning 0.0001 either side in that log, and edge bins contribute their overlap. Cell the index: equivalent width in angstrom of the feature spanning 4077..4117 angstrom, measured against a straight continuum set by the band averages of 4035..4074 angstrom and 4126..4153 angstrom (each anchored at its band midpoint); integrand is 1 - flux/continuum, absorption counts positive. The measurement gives -3.1 angstrom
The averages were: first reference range 39.1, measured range 42.6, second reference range 40.1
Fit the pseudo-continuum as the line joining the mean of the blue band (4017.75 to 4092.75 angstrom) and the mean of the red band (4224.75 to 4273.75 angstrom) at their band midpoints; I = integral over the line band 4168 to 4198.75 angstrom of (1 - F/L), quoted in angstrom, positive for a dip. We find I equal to 3.2 angstrom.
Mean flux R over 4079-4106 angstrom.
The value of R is 42.8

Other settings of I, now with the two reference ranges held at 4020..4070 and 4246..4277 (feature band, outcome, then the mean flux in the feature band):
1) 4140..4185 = 2.8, 39.3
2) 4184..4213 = 2.0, 39.6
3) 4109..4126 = -0.7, 42.8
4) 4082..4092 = -1.4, 46.1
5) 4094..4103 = 0.1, 40.2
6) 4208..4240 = 1.0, 41.7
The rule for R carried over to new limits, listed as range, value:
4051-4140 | 41.4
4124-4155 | 40.2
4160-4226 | 39.9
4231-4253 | 44.6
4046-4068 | 38.9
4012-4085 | 40.4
